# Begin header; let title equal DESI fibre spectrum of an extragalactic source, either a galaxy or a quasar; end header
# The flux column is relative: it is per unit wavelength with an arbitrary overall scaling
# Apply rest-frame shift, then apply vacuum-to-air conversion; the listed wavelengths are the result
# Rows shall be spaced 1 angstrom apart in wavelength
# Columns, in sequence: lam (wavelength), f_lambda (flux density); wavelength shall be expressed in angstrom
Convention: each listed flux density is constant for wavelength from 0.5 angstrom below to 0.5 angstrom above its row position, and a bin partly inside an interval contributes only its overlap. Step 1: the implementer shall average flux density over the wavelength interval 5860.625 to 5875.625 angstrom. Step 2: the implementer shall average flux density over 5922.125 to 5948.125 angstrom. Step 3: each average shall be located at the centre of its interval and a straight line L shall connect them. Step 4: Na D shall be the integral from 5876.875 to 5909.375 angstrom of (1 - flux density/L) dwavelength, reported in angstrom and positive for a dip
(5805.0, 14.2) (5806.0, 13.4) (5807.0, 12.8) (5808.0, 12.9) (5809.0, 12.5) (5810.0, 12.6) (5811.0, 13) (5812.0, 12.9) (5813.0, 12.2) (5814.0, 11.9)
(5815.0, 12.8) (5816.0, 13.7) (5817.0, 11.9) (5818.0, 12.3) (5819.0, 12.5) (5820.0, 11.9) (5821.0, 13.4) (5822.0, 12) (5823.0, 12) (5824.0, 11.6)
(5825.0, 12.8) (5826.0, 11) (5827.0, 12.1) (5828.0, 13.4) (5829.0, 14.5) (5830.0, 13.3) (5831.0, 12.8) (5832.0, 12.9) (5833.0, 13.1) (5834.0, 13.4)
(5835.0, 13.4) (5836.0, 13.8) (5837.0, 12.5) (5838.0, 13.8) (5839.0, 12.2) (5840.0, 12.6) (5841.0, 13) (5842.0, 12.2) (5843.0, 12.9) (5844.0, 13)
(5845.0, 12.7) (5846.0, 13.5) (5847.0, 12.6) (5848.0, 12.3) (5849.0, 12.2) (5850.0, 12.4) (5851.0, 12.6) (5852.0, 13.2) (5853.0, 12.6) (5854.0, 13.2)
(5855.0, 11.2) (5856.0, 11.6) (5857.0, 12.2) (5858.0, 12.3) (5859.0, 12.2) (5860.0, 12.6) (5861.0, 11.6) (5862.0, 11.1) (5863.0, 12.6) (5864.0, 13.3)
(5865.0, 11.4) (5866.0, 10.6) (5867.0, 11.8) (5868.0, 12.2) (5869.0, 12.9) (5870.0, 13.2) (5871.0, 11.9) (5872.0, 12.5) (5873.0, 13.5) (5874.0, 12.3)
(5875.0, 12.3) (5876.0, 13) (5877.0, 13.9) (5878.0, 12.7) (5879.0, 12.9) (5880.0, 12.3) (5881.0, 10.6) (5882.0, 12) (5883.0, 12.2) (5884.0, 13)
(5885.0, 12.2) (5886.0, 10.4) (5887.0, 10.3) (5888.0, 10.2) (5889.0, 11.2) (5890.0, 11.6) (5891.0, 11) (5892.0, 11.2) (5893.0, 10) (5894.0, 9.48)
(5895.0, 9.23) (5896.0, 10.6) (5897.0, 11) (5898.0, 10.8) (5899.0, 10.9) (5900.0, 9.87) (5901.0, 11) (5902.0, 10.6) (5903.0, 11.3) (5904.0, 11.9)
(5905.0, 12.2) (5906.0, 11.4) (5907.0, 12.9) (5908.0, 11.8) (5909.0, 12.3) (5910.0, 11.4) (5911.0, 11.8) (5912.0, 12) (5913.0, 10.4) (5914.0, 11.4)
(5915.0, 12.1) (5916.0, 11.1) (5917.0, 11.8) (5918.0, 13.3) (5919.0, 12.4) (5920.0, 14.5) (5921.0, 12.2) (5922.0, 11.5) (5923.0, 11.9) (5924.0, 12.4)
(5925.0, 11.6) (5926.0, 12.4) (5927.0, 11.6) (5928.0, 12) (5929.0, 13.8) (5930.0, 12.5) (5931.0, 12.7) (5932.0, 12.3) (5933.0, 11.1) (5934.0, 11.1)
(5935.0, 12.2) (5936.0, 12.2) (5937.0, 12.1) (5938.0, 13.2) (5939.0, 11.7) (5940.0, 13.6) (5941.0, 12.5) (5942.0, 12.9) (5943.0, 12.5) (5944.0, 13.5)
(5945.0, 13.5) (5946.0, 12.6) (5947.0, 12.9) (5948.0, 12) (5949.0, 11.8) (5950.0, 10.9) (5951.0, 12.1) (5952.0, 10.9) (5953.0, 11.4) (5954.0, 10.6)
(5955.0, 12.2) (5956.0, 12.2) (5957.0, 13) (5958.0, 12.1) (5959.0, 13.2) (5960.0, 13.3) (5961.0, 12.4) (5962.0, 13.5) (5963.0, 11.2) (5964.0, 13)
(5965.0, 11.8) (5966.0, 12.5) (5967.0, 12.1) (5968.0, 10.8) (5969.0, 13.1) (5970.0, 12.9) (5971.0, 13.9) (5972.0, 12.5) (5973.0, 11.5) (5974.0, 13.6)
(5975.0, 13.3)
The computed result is 2.5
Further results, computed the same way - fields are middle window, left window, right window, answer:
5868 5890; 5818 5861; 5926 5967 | 0.6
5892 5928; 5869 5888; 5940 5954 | 2.2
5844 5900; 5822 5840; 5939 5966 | 3.4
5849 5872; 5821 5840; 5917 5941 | 0.8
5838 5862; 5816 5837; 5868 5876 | 0.4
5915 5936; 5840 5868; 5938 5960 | 0.2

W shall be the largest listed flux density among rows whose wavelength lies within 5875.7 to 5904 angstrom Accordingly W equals 13.9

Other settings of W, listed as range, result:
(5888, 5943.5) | 14.5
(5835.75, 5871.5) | 13.8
